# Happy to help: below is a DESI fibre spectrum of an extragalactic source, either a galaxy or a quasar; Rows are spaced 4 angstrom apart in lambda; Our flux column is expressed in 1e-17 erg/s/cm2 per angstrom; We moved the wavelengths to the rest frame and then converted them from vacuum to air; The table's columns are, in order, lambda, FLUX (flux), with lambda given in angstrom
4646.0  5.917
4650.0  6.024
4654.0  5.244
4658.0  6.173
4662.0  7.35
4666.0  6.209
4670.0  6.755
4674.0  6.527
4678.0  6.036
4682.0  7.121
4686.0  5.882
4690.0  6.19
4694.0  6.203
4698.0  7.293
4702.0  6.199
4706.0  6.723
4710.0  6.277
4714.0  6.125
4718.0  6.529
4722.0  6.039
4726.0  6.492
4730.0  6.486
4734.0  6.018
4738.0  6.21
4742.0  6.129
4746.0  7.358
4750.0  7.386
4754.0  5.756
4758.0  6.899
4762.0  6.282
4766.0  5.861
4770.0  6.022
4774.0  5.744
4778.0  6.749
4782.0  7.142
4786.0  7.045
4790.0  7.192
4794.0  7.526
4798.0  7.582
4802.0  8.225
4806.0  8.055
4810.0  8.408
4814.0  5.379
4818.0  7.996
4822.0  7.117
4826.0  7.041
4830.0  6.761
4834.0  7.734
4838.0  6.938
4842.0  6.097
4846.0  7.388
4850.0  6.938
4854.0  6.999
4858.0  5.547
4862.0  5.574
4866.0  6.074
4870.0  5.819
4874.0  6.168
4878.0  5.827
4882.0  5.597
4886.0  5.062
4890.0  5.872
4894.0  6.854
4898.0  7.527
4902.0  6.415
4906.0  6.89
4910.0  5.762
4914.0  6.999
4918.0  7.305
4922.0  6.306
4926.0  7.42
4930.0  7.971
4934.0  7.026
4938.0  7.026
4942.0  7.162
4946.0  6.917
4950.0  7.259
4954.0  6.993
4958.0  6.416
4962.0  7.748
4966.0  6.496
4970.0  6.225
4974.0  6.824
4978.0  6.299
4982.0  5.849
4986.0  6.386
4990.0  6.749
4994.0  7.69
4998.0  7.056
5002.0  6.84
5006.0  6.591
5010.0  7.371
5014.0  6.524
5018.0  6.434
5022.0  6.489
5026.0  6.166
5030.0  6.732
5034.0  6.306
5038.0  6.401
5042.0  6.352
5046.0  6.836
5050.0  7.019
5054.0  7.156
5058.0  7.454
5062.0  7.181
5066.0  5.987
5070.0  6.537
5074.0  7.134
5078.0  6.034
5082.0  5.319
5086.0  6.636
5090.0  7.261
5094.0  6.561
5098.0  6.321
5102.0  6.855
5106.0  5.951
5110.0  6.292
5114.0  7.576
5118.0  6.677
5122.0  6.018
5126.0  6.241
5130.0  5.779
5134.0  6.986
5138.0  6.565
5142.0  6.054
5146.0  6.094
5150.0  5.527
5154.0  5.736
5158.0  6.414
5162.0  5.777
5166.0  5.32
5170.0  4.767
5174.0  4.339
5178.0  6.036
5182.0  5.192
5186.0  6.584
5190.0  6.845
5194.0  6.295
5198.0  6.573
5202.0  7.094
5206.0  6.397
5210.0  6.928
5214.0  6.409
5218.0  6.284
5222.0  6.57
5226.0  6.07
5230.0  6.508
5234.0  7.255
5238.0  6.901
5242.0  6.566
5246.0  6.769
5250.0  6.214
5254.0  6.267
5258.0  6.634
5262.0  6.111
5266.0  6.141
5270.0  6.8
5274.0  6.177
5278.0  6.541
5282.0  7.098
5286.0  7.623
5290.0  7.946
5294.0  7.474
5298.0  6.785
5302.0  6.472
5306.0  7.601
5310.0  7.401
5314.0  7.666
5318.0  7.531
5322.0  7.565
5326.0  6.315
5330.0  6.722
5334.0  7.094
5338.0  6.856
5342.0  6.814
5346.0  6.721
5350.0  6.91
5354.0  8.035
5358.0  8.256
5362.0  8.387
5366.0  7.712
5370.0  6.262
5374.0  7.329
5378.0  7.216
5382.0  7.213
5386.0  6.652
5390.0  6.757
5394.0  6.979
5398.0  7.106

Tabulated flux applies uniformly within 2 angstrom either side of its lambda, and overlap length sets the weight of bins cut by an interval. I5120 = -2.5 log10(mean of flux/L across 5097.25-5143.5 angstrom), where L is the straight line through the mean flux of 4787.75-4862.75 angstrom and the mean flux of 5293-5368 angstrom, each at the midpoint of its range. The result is 0.12 mag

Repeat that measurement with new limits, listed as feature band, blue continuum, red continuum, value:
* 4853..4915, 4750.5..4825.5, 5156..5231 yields 0.10 mag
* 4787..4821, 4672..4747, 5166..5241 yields -0.18 mag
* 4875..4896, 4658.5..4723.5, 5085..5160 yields 0.10 mag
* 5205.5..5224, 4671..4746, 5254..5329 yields 0.06 mag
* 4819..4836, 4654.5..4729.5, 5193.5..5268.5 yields -0.12 mag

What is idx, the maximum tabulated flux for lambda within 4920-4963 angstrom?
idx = 7.971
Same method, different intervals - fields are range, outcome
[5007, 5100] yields 7.454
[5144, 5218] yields 7.094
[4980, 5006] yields 7.69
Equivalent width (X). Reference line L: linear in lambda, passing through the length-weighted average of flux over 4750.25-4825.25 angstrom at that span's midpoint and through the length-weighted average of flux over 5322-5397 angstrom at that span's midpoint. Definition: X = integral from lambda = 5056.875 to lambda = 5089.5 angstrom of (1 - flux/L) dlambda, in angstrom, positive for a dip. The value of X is 2.3 angstrom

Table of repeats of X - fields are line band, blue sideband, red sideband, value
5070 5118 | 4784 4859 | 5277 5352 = 4.0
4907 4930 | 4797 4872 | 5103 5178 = -0.7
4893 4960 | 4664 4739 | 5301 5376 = -2.6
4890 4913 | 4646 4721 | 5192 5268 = -0.7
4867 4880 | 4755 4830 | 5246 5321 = 1.9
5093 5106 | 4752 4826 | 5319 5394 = 1.1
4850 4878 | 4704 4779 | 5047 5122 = 1.7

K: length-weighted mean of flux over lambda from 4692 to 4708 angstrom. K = 6.6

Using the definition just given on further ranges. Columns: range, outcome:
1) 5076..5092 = 6.31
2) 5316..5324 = 7.55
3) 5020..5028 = 6.33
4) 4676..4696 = 6.29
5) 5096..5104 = 6.59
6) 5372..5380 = 7.27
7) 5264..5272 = 6.47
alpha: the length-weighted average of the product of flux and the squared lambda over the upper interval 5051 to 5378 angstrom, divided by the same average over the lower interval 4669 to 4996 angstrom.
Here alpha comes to 1.16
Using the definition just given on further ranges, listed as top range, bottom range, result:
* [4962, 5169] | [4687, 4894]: 1.10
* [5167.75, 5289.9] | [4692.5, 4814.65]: 1.16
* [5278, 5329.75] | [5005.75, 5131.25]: 1.21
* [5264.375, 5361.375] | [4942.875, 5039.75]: 1.21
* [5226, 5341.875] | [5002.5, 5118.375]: 1.13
